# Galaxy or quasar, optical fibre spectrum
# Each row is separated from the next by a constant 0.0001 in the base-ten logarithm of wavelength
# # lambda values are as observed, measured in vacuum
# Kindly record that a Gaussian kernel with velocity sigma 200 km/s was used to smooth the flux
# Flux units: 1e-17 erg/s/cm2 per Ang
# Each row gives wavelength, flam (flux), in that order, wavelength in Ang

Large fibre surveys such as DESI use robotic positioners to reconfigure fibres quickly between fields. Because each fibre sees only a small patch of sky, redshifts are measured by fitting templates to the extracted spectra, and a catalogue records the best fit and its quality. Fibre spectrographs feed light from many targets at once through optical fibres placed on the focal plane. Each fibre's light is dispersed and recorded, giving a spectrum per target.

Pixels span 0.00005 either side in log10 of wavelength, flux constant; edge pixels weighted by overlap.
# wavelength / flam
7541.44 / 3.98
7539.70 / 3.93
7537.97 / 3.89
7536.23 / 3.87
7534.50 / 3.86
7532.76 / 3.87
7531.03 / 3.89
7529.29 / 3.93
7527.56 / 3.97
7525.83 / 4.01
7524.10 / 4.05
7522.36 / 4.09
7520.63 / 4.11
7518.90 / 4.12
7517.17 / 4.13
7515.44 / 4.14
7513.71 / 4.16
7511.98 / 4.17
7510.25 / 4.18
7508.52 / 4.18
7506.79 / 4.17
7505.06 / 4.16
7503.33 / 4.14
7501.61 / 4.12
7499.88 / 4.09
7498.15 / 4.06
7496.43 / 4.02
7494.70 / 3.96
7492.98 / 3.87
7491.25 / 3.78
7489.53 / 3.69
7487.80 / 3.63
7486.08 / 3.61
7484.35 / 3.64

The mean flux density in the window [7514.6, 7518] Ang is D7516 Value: 4.14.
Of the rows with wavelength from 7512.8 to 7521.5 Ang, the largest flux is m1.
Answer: 4.16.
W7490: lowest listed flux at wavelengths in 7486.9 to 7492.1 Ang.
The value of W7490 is 3.63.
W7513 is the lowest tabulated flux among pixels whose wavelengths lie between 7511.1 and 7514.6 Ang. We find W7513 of 4.16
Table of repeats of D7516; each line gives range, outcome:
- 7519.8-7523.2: 4.1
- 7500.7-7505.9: 4.14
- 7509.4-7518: 4.16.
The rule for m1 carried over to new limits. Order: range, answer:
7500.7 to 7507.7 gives 4.17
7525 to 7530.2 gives 4.01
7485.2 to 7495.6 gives 3.96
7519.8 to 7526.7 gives 4.11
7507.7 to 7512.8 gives 4.18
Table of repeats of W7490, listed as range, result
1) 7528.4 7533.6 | 3.87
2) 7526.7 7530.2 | 3.93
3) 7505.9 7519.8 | 4.12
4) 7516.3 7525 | 4.05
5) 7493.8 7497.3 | 3.96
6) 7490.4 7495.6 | 3.78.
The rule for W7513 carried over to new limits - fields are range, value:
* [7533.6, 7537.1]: 3.86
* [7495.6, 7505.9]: 4.02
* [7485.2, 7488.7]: 3.61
